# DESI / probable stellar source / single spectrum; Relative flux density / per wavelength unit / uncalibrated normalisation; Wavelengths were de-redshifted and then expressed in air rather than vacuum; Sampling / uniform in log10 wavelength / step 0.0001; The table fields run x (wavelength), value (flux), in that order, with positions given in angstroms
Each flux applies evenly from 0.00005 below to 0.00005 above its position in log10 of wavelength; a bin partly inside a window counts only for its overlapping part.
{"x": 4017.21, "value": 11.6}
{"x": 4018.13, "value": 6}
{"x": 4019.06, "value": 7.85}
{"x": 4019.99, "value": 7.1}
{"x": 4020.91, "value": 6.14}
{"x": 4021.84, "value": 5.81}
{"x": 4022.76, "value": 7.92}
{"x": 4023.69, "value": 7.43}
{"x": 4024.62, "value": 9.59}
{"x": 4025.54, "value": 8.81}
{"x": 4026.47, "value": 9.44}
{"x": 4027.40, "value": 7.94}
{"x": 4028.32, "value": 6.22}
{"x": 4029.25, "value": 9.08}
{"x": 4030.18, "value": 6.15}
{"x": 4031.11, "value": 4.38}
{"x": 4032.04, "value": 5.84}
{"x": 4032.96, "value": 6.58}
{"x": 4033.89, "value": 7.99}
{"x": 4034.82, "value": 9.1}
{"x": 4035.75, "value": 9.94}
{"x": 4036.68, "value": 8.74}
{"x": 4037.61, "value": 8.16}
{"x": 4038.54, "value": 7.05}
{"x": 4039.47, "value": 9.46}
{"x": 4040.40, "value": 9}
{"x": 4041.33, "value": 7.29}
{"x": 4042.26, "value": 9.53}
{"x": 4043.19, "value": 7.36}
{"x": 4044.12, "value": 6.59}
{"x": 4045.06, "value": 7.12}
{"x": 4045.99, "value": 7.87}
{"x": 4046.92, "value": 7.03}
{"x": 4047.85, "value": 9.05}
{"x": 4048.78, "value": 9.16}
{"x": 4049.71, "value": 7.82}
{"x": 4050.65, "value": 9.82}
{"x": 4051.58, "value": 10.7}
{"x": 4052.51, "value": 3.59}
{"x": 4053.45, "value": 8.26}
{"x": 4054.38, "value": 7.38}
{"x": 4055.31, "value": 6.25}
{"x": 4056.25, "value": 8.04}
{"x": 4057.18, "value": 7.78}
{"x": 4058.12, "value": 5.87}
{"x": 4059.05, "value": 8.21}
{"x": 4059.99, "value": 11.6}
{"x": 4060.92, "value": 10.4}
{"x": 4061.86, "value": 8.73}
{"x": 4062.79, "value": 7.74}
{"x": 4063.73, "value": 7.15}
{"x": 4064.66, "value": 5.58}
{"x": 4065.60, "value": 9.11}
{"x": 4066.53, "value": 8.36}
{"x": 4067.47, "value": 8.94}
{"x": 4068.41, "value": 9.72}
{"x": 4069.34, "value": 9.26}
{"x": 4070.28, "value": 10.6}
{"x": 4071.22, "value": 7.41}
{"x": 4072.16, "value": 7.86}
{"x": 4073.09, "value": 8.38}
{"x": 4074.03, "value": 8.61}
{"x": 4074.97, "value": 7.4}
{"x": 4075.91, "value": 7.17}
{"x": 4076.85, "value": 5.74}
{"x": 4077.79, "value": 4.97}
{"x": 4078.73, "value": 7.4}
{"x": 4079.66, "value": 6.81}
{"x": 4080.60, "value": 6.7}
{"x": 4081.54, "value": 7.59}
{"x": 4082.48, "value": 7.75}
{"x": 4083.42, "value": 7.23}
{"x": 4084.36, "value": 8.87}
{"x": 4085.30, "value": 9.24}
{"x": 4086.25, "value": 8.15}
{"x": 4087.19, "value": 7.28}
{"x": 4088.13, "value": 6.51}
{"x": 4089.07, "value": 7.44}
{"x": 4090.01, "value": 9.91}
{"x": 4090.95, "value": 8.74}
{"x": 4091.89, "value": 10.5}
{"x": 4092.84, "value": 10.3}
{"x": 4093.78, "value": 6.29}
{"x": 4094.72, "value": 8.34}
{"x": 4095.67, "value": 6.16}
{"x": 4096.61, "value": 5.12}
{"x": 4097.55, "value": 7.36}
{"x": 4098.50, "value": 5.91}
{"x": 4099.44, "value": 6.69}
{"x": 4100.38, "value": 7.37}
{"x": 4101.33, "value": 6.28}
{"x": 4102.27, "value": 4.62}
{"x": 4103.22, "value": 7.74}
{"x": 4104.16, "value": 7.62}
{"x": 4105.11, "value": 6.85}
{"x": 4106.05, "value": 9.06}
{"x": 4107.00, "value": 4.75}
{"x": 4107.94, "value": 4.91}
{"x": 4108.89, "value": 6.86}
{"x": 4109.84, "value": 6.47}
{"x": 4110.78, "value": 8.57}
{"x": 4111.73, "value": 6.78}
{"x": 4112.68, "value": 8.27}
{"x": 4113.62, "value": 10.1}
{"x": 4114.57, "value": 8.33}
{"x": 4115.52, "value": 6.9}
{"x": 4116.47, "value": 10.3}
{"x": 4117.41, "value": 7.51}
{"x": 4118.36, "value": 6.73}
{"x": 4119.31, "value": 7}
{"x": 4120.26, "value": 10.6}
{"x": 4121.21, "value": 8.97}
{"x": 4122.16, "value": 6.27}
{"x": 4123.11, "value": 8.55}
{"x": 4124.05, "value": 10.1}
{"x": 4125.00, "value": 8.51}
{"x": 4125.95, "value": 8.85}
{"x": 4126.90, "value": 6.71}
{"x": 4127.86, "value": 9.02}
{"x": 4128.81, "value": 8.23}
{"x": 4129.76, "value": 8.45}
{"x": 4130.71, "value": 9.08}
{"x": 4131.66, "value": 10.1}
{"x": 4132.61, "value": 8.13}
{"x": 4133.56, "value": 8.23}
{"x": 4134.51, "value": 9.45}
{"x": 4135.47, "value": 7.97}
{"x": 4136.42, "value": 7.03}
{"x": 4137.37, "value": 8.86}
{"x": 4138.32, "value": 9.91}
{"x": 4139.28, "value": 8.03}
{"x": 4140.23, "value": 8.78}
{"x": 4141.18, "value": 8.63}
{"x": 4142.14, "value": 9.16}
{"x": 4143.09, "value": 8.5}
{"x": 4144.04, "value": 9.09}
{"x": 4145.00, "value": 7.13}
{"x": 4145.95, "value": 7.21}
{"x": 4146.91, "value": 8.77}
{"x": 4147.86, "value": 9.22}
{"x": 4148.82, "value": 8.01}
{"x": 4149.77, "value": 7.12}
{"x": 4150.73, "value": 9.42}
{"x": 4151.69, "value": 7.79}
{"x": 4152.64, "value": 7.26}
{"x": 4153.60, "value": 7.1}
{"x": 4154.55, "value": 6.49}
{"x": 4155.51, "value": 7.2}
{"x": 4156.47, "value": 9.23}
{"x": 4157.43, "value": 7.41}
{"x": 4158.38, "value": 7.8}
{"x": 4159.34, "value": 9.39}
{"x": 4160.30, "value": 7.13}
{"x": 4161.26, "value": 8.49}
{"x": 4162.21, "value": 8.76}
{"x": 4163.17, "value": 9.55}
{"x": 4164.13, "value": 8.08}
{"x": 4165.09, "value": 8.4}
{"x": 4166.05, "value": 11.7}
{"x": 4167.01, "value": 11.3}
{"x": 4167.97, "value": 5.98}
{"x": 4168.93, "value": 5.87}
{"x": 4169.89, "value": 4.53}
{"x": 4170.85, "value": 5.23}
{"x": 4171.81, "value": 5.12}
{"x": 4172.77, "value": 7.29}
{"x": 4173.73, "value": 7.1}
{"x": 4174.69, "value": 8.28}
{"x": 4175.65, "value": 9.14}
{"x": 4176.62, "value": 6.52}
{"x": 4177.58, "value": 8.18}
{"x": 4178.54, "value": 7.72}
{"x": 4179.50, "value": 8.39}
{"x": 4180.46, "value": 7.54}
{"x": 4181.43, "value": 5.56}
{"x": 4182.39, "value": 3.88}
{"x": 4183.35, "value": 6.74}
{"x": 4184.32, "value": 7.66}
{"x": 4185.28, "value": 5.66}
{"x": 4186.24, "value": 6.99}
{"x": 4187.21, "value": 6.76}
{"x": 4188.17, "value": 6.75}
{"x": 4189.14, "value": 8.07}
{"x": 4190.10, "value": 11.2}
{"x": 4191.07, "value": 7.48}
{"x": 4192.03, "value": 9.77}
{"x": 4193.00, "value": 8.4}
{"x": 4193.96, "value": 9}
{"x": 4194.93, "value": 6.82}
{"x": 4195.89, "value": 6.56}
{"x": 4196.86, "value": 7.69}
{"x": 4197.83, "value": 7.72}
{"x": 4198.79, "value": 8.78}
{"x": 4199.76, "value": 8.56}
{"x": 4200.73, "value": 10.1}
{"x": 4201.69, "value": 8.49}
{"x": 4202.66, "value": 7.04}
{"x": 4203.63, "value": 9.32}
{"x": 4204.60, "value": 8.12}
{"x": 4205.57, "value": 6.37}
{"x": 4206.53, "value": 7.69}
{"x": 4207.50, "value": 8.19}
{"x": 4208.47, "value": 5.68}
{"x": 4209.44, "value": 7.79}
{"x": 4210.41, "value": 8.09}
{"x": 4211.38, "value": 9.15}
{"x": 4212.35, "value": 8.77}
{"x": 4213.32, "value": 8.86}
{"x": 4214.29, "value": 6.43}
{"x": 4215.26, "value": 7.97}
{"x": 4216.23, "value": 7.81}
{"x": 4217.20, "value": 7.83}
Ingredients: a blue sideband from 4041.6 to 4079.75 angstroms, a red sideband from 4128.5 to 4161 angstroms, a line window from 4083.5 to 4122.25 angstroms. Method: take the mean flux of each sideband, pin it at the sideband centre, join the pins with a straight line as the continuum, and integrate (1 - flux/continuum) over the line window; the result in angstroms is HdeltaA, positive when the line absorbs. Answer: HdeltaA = 2.4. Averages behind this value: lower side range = 7.97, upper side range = 8.27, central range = 7.61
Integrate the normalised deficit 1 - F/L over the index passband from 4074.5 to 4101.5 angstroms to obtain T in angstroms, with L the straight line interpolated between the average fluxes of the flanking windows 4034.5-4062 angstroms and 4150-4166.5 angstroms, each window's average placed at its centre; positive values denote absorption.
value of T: 2.6 angstroms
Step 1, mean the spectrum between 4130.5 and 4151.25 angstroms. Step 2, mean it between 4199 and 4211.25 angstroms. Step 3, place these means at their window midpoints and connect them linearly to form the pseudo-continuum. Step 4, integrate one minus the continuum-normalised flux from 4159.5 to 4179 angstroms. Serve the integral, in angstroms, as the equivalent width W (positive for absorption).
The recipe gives 1.3 angstroms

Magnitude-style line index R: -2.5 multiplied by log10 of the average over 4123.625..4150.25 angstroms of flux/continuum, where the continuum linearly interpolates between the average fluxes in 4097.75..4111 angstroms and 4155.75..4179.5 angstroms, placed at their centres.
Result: -0.17 mag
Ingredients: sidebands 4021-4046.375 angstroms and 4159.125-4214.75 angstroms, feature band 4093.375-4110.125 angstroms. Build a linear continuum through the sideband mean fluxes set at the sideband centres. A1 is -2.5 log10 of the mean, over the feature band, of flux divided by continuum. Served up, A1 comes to 0.18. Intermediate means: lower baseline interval 7.77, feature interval 6.58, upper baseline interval 7.75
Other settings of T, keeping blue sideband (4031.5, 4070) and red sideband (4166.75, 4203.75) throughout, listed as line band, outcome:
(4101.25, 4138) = -0.7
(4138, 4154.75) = -1.2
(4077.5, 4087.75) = 0.6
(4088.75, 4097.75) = -0.1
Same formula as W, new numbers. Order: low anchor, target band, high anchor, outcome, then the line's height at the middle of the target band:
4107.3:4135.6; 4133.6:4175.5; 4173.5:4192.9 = -1.1 angstroms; 7.81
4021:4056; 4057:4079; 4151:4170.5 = -0.7 angstroms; 7.85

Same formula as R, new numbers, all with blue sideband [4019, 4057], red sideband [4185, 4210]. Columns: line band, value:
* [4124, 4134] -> -0.10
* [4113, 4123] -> -0.06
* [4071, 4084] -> 0.08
